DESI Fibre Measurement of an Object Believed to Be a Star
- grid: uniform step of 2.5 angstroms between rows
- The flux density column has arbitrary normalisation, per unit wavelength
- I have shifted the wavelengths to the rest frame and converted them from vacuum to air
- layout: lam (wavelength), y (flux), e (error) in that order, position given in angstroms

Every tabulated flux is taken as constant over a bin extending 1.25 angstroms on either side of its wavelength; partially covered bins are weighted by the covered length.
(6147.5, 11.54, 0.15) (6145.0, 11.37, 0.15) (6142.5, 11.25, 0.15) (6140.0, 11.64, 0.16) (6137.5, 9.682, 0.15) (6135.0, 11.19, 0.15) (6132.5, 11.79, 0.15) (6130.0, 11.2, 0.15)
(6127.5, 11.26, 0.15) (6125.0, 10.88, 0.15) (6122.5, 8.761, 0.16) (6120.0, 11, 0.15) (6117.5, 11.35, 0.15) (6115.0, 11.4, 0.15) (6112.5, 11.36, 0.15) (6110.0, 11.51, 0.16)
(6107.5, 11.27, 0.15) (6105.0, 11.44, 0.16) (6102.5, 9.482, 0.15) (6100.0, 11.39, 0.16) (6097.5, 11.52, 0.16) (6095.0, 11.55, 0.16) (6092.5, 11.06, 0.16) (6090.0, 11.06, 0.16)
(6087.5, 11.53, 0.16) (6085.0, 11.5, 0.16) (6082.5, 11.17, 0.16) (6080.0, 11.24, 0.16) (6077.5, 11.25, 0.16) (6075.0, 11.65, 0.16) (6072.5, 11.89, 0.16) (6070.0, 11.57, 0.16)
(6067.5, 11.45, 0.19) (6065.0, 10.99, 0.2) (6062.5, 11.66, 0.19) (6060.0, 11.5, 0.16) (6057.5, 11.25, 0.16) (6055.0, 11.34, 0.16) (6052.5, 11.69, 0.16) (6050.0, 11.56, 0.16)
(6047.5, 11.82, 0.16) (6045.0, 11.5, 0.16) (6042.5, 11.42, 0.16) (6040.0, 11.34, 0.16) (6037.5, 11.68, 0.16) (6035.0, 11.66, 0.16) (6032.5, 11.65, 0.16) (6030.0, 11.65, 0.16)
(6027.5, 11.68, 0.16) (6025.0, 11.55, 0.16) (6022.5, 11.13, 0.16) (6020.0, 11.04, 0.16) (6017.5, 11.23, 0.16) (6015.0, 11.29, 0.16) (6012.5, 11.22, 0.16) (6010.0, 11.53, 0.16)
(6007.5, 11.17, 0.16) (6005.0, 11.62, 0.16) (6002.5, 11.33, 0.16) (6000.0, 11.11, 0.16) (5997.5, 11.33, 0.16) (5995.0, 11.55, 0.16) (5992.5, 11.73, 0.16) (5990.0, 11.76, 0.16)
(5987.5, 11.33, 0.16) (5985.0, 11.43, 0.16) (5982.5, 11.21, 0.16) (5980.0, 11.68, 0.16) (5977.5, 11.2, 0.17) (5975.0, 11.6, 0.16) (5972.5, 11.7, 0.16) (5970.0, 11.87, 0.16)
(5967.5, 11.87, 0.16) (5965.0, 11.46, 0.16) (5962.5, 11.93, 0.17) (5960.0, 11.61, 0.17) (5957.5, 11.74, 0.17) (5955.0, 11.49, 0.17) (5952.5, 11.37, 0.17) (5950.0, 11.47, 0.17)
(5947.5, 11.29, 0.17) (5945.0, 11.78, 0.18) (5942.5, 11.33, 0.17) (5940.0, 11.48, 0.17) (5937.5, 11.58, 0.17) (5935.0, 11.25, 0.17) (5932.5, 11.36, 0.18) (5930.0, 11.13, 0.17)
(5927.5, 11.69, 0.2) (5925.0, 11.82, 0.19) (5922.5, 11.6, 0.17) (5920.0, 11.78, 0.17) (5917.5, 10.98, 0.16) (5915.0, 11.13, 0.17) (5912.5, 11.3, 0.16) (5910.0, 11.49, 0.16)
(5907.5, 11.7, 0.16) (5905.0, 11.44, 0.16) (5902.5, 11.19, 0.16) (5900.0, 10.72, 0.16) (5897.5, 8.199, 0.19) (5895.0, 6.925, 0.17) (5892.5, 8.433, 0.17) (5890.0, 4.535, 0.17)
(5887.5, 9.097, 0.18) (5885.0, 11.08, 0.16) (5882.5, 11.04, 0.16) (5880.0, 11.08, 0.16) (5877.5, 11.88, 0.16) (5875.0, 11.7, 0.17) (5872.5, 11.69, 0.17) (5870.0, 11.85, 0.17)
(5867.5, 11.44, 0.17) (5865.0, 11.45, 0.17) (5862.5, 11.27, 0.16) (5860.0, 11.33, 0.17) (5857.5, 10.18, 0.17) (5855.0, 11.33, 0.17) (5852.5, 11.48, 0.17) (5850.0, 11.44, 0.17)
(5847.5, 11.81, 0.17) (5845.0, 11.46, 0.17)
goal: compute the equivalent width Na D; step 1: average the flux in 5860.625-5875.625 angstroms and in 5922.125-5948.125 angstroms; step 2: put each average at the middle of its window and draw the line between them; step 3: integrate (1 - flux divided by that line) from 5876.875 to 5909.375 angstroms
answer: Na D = 4.9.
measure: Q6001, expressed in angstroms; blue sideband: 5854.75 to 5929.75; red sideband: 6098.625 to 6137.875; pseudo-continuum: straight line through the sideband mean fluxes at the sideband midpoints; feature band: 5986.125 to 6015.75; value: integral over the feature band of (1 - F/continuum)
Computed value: -1.6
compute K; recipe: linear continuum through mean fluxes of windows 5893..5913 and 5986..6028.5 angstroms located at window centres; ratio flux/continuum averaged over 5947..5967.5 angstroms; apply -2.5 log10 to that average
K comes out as -0.07 mag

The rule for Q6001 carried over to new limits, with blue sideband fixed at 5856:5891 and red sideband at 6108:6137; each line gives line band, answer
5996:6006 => -0.42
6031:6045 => -0.79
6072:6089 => -0.70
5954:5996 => -2.87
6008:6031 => -0.95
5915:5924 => -0.52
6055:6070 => -0.58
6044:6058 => -0.76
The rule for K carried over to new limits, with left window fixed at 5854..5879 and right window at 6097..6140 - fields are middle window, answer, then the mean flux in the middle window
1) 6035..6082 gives -0.04 mag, 11.5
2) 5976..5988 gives -0.02 mag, 11.4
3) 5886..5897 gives 0.47 mag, 7.4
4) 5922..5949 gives -0.02 mag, 11.5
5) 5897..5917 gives 0.03 mag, 11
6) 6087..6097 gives -0.03 mag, 11.3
